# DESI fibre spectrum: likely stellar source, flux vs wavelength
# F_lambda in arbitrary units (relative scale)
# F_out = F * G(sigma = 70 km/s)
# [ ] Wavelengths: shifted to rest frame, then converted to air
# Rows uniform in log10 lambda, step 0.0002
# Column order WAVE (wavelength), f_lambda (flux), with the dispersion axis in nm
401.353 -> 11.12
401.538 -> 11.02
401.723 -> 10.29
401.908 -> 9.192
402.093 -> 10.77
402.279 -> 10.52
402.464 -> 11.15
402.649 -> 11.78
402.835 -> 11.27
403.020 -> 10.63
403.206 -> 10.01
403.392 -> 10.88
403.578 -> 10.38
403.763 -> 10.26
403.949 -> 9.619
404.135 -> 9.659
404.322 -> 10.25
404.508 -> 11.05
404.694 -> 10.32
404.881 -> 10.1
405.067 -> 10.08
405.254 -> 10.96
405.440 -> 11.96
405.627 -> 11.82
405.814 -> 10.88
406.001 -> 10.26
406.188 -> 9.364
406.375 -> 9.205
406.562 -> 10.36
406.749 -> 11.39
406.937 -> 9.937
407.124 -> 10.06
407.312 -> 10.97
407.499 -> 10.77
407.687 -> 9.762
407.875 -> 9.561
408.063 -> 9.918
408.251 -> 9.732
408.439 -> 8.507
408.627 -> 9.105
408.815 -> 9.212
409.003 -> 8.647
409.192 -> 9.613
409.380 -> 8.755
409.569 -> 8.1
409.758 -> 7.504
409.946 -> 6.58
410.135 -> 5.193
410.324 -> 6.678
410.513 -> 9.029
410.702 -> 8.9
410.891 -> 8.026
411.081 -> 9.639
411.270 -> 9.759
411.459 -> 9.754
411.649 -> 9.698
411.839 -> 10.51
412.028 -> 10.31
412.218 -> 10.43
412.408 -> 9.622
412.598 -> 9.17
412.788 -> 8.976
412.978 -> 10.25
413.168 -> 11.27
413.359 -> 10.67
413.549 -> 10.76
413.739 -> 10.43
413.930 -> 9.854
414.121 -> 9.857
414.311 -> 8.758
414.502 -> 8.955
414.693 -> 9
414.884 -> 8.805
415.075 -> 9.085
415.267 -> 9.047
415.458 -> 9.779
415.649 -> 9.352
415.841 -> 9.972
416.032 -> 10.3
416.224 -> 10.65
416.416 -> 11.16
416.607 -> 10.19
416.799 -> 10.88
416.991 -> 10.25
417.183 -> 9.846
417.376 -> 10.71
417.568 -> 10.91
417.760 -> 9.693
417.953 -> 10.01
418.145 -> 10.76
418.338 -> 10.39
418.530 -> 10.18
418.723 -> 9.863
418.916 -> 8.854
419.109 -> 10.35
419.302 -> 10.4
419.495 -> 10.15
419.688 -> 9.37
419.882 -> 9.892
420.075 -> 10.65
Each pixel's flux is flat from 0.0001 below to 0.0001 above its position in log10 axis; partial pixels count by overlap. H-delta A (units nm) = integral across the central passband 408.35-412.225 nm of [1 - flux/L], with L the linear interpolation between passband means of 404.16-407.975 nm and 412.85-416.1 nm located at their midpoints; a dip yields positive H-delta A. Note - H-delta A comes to 0.53 nm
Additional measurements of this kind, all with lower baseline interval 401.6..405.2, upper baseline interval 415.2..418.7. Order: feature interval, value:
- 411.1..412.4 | 0.037 nm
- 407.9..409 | 0.117 nm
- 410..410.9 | 0.249 nm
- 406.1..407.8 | 0.031 nm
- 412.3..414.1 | 0.032 nm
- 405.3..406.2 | -0.051 nm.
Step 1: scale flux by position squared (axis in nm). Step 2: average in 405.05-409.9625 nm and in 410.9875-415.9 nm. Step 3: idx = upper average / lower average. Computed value 1.0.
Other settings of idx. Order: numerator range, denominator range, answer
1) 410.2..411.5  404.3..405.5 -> 0.84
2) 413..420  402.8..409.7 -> 1.05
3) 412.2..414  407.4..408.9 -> 1.08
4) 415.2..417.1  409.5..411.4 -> 1.31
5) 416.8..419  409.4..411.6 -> 1.29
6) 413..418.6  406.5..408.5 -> 1.04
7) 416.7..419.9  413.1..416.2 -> 1.06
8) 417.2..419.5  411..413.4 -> 1.05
